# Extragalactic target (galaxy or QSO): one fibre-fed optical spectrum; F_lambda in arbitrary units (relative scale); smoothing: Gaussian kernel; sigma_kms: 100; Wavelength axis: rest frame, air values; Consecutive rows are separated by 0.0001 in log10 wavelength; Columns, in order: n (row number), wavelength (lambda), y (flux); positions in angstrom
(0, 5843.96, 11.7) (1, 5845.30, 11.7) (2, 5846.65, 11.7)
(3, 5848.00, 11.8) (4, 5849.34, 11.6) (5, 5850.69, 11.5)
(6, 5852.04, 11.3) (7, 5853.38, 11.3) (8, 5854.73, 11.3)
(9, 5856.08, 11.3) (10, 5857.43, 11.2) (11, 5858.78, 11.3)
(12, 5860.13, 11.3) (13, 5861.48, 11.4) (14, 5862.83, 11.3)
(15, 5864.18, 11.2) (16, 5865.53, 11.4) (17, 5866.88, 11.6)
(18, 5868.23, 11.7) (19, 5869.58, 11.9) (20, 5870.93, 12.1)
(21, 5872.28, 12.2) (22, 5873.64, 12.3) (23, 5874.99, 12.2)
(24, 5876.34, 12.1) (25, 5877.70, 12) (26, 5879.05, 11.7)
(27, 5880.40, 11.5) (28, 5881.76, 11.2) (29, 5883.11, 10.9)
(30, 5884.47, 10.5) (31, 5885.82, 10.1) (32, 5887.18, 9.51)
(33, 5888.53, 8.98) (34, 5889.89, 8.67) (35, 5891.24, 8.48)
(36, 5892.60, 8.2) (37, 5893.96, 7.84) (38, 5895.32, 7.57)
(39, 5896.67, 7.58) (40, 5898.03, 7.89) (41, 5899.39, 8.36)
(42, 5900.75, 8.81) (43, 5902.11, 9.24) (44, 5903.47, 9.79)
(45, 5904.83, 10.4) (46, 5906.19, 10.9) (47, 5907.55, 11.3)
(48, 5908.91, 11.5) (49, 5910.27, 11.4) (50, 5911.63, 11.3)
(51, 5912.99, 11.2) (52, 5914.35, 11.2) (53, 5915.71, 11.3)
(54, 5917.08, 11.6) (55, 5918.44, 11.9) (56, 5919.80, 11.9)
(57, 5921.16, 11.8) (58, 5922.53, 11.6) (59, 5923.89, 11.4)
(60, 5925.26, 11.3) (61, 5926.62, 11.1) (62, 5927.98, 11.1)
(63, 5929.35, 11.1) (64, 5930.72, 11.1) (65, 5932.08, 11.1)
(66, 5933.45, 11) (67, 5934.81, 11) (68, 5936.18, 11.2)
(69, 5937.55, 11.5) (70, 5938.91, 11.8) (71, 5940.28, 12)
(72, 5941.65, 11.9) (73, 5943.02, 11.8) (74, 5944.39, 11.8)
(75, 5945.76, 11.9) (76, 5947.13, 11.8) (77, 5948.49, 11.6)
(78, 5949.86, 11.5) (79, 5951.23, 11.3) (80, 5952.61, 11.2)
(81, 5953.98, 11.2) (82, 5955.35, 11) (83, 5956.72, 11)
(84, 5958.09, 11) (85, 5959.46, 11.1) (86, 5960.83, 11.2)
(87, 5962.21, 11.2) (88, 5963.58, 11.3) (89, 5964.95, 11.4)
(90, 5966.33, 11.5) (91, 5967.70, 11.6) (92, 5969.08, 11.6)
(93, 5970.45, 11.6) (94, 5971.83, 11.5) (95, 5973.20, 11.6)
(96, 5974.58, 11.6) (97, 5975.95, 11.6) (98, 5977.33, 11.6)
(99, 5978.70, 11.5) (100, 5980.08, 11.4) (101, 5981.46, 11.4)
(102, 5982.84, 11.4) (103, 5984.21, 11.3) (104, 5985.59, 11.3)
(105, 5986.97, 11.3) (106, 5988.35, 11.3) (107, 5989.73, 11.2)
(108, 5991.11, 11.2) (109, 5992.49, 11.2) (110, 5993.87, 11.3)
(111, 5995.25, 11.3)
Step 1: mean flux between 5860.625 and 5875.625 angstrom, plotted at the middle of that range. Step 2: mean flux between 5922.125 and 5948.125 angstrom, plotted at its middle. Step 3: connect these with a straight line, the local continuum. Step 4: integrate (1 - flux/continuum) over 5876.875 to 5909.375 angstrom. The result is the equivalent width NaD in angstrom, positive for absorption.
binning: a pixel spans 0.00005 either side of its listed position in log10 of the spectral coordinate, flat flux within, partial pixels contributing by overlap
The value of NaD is 5.4 angstrom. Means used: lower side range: 11.7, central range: 9.7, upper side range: 11.5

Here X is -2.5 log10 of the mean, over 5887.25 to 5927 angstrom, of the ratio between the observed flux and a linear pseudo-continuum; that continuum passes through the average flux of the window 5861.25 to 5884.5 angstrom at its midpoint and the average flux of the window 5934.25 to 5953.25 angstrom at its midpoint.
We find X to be 0.148 mag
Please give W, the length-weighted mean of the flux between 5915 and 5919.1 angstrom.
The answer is 11.6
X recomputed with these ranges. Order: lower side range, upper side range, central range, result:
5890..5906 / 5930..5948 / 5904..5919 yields -0.17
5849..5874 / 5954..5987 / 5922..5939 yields 0.02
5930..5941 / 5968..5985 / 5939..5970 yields 0.00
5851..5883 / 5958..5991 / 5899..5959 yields 0.03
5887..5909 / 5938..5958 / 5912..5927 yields -0.14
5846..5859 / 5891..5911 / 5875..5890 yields -0.07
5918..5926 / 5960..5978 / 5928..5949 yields 0.01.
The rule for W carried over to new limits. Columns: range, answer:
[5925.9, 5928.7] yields 11.1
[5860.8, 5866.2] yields 11.3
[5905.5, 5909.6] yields 11.2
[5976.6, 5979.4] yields 11.5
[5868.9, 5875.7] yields 12.1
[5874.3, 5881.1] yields 11.9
